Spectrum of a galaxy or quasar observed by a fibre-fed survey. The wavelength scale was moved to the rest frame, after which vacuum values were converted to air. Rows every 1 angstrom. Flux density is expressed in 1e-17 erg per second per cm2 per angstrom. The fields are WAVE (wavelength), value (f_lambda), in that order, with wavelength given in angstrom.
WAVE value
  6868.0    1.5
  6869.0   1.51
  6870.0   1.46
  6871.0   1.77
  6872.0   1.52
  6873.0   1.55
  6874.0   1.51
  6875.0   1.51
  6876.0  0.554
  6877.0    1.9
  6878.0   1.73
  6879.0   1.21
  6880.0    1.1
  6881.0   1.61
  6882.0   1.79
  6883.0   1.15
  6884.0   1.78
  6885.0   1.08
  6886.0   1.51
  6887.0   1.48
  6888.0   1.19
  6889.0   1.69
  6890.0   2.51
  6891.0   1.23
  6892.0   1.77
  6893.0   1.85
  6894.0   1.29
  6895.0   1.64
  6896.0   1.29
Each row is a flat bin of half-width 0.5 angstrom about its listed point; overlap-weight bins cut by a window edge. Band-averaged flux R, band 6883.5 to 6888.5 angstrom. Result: 1.41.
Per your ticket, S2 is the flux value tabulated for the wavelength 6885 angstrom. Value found 1.08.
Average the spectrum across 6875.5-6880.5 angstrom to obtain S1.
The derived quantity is 1.3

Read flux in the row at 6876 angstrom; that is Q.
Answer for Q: 0.554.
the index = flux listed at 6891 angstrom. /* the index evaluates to 1.23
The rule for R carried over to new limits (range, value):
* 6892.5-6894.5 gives 1.57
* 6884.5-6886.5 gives 1.29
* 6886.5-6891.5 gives 1.62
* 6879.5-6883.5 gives 1.41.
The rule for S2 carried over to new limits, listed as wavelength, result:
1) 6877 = 1.9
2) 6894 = 1.29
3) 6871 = 1.77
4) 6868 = 1.5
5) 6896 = 1.29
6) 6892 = 1.77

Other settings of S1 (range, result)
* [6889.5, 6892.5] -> 1.84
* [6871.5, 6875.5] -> 1.52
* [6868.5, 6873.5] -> 1.56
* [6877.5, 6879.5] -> 1.47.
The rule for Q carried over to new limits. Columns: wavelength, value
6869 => 1.51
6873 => 1.55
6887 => 1.48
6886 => 1.51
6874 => 1.51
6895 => 1.64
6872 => 1.52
